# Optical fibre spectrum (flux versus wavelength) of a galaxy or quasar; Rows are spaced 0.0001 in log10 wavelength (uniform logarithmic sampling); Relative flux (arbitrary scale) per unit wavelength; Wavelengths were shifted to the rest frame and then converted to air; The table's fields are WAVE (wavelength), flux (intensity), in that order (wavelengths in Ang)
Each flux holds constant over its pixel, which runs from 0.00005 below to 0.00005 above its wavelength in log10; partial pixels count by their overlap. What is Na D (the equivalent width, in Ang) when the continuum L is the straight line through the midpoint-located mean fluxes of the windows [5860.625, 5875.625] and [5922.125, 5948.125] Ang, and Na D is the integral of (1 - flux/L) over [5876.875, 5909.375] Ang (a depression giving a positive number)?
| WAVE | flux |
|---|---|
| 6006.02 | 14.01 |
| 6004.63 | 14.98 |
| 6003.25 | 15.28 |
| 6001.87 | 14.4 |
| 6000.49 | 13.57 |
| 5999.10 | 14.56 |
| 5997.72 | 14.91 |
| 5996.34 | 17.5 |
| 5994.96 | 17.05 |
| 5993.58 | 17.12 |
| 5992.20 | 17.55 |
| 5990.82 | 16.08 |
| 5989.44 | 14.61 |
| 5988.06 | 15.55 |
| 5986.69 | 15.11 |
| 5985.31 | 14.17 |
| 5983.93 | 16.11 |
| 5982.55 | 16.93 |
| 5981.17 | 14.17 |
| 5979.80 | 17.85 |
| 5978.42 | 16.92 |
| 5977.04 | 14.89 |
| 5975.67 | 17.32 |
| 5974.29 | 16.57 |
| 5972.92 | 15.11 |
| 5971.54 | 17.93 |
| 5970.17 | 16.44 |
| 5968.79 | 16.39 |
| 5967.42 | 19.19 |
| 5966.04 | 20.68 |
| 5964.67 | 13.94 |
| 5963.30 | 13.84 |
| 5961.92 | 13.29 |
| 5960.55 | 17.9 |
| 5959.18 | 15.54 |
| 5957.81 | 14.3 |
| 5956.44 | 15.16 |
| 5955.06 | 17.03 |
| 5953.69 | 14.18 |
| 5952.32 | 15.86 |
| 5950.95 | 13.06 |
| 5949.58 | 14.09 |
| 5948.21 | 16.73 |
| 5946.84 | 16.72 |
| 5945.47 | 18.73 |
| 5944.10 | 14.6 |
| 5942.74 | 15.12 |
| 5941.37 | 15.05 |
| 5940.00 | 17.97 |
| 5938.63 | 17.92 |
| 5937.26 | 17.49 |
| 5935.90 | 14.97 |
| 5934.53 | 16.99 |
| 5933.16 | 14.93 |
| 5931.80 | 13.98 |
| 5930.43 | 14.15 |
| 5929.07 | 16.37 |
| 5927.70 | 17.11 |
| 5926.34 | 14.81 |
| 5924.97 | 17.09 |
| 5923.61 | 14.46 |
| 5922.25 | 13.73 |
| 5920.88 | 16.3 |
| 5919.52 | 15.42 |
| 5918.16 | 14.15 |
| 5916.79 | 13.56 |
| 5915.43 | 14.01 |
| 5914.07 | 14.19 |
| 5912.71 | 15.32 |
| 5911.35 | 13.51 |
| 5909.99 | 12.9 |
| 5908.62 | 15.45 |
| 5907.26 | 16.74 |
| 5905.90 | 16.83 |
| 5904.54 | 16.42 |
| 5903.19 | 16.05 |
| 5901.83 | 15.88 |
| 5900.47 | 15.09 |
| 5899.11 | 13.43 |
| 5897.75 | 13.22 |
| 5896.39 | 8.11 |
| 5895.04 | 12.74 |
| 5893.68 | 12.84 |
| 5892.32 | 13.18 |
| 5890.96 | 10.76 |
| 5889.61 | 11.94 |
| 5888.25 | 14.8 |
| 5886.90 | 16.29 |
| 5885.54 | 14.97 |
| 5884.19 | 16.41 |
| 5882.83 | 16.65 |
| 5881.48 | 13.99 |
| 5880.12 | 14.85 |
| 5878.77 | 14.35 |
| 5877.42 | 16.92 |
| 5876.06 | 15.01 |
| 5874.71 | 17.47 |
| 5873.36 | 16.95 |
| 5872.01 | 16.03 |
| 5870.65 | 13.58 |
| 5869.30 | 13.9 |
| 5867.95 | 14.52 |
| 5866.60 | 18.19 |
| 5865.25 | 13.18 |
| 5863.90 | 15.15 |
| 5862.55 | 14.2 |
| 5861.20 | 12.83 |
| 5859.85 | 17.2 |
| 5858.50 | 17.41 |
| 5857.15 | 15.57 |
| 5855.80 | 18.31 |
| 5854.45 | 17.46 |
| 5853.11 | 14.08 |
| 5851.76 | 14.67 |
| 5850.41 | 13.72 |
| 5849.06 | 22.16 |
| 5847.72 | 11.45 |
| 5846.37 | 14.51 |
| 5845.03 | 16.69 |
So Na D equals 2.0 Ang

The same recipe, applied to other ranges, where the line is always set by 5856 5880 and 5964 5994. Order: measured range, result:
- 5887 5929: 3.77 Ang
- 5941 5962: 0.82 Ang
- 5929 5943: 0.11 Ang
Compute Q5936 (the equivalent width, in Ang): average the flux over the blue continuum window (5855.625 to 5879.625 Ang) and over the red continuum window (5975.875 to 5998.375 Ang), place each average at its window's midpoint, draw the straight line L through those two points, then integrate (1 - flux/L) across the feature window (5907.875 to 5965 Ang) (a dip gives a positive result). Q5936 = 2.0 Ang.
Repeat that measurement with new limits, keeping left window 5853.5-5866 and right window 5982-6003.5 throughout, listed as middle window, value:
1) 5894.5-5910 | 1.17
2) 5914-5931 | 0.66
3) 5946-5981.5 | -0.76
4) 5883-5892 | 0.79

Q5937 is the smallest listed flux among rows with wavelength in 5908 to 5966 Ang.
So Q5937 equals 12.9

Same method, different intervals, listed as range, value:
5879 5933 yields 8.11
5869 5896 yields 10.76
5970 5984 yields 14.17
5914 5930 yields 13.56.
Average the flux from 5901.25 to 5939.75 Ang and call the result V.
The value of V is 15.4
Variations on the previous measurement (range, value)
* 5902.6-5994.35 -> 15.7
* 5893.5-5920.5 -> 14.3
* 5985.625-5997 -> 16.3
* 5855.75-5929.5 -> 14.9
